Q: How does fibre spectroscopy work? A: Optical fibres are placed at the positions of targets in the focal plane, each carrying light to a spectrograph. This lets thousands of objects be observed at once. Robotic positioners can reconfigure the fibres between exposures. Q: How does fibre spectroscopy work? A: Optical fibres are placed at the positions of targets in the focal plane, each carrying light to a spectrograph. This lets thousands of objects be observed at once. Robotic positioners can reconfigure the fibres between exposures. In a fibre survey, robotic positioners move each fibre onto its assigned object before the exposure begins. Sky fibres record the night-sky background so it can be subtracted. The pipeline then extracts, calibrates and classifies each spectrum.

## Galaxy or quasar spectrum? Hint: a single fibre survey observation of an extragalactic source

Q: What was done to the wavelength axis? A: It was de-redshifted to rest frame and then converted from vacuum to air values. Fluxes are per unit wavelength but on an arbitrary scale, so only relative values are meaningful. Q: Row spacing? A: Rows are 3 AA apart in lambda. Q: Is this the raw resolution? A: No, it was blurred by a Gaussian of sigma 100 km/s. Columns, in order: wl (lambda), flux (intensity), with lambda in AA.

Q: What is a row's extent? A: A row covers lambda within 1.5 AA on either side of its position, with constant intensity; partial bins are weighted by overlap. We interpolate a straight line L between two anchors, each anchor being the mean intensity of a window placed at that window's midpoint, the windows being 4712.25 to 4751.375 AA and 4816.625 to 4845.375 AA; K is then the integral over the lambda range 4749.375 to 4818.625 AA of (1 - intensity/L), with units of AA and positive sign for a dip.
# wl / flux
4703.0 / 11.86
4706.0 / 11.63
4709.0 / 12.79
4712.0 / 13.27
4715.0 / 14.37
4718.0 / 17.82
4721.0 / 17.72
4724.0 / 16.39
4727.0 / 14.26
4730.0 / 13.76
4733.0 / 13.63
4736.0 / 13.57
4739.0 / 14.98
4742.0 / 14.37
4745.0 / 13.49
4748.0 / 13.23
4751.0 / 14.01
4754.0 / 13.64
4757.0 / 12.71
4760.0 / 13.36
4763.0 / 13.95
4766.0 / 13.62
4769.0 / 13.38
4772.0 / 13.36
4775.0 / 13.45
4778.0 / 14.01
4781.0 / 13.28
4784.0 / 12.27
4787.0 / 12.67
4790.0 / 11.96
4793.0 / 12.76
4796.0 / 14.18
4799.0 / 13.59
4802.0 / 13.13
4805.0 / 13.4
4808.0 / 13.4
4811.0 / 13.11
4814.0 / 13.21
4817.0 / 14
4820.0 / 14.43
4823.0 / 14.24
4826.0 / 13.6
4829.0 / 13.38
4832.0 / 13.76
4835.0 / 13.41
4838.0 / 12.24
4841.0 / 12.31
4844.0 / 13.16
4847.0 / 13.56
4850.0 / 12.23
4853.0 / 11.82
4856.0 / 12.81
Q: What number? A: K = 3.5 AA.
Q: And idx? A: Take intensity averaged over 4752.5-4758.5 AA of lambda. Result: 13.2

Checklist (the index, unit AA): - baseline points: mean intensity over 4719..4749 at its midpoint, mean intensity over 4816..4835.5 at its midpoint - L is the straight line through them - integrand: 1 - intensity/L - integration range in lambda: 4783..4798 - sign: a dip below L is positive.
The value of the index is 1.4 AA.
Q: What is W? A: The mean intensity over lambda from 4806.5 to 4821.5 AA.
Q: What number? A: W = 13.6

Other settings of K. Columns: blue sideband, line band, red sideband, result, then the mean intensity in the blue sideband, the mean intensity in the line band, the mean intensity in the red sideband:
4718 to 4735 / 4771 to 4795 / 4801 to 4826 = 2.09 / 15.3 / 13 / 13.6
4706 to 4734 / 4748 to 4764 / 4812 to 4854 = 0.87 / 14.7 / 13.5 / 13.3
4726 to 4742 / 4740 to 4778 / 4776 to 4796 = -0.18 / 14.1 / 13.6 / 12.9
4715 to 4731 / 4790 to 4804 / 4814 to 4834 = 1.10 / 15.9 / 13.3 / 13.8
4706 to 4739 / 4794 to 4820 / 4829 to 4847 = -0.12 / 14.6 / 13.5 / 13.1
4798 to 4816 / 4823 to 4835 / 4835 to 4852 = -0.62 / 13.3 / 13.6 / 12.7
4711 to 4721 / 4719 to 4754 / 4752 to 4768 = 0.33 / 15.6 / 14.5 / 13.5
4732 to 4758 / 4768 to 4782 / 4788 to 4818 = -0.01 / 13.8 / 13.5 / 13.3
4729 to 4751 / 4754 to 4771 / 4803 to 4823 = 0.46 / 13.9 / 13.4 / 13.6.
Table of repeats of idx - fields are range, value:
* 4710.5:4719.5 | 15.2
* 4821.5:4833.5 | 13.7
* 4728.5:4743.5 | 14.1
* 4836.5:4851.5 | 12.7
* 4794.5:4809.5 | 13.5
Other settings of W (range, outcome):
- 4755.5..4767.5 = 13.4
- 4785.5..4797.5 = 12.9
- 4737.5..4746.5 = 14.3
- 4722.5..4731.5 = 14.8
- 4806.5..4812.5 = 13.3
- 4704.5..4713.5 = 12.6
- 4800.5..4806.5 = 13.3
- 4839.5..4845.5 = 12.7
